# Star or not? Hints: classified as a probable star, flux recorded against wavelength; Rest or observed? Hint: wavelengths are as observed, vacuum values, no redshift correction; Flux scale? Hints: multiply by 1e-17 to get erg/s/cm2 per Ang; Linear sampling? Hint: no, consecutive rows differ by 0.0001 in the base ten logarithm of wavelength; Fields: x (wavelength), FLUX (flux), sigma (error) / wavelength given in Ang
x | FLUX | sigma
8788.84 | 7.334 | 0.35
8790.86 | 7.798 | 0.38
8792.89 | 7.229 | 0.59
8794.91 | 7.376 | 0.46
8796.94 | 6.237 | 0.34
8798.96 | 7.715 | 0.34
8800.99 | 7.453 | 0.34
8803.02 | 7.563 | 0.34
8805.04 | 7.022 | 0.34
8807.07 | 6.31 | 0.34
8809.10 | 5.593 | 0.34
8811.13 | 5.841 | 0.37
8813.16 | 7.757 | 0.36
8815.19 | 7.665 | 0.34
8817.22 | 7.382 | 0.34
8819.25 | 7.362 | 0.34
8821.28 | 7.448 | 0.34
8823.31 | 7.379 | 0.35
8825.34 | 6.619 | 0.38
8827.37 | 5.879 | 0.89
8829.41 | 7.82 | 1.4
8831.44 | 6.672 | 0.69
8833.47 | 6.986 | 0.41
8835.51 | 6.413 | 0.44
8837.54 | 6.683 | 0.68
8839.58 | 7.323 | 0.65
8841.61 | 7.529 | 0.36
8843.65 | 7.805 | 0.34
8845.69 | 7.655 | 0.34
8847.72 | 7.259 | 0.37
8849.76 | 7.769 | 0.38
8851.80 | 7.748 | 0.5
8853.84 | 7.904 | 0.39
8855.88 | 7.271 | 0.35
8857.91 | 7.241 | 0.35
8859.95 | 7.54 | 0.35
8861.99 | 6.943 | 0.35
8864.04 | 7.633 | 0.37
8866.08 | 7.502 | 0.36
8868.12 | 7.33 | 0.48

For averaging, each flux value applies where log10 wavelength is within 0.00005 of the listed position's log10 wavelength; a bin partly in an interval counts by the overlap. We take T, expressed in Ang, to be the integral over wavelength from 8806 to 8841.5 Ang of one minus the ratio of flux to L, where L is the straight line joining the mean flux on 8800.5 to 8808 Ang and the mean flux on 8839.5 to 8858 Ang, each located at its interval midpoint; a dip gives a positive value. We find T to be 1.9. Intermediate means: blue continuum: 7.07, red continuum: 7.58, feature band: 6.91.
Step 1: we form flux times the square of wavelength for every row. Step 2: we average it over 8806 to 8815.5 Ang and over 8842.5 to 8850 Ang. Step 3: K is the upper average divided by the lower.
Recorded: 1.17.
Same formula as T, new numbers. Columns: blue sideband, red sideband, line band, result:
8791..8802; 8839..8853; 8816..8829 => 0.6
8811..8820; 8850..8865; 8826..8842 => 1.1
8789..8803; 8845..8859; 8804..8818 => 1.1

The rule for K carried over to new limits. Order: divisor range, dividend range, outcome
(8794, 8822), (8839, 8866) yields 1.08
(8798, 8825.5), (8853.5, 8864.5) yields 1.05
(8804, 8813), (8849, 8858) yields 1.21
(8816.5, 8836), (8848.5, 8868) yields 1.08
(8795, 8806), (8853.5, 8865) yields 1.04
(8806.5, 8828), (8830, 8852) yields 1.06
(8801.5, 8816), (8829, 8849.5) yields 1.06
